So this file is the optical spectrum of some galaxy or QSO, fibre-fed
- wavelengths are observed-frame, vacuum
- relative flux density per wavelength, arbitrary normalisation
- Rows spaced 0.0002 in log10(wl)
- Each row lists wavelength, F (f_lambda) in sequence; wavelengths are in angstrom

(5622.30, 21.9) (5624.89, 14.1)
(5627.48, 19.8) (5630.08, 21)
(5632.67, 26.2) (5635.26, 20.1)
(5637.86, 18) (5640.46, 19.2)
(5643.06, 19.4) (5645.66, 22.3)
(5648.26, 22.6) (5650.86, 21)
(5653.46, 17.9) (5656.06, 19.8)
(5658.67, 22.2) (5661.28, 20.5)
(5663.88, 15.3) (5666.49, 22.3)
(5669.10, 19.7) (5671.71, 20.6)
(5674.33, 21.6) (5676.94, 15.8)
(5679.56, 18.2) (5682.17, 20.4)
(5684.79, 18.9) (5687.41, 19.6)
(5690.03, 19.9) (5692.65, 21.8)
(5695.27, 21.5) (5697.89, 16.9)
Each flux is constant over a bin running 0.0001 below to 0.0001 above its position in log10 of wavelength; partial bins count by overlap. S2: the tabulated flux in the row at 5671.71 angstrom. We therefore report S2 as 20.6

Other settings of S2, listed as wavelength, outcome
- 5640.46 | 19.2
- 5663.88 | 15.3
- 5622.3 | 21.9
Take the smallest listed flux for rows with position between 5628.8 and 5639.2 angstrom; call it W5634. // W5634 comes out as 18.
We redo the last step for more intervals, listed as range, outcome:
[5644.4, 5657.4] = 17.9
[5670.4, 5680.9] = 15.8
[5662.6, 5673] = 15.3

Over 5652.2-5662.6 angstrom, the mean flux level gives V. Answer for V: 20.1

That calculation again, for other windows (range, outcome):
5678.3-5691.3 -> 19.4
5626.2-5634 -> 22.3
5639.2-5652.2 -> 20.9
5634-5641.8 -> 19.1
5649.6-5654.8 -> 19.5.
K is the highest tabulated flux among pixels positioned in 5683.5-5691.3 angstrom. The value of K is 19.9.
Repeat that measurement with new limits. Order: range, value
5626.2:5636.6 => 26.2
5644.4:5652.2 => 22.6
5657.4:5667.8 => 22.3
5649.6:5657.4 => 21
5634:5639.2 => 20.1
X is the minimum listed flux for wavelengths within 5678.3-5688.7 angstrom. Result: 18.2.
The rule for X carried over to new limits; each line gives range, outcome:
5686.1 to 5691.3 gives 19.6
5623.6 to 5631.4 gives 14.1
